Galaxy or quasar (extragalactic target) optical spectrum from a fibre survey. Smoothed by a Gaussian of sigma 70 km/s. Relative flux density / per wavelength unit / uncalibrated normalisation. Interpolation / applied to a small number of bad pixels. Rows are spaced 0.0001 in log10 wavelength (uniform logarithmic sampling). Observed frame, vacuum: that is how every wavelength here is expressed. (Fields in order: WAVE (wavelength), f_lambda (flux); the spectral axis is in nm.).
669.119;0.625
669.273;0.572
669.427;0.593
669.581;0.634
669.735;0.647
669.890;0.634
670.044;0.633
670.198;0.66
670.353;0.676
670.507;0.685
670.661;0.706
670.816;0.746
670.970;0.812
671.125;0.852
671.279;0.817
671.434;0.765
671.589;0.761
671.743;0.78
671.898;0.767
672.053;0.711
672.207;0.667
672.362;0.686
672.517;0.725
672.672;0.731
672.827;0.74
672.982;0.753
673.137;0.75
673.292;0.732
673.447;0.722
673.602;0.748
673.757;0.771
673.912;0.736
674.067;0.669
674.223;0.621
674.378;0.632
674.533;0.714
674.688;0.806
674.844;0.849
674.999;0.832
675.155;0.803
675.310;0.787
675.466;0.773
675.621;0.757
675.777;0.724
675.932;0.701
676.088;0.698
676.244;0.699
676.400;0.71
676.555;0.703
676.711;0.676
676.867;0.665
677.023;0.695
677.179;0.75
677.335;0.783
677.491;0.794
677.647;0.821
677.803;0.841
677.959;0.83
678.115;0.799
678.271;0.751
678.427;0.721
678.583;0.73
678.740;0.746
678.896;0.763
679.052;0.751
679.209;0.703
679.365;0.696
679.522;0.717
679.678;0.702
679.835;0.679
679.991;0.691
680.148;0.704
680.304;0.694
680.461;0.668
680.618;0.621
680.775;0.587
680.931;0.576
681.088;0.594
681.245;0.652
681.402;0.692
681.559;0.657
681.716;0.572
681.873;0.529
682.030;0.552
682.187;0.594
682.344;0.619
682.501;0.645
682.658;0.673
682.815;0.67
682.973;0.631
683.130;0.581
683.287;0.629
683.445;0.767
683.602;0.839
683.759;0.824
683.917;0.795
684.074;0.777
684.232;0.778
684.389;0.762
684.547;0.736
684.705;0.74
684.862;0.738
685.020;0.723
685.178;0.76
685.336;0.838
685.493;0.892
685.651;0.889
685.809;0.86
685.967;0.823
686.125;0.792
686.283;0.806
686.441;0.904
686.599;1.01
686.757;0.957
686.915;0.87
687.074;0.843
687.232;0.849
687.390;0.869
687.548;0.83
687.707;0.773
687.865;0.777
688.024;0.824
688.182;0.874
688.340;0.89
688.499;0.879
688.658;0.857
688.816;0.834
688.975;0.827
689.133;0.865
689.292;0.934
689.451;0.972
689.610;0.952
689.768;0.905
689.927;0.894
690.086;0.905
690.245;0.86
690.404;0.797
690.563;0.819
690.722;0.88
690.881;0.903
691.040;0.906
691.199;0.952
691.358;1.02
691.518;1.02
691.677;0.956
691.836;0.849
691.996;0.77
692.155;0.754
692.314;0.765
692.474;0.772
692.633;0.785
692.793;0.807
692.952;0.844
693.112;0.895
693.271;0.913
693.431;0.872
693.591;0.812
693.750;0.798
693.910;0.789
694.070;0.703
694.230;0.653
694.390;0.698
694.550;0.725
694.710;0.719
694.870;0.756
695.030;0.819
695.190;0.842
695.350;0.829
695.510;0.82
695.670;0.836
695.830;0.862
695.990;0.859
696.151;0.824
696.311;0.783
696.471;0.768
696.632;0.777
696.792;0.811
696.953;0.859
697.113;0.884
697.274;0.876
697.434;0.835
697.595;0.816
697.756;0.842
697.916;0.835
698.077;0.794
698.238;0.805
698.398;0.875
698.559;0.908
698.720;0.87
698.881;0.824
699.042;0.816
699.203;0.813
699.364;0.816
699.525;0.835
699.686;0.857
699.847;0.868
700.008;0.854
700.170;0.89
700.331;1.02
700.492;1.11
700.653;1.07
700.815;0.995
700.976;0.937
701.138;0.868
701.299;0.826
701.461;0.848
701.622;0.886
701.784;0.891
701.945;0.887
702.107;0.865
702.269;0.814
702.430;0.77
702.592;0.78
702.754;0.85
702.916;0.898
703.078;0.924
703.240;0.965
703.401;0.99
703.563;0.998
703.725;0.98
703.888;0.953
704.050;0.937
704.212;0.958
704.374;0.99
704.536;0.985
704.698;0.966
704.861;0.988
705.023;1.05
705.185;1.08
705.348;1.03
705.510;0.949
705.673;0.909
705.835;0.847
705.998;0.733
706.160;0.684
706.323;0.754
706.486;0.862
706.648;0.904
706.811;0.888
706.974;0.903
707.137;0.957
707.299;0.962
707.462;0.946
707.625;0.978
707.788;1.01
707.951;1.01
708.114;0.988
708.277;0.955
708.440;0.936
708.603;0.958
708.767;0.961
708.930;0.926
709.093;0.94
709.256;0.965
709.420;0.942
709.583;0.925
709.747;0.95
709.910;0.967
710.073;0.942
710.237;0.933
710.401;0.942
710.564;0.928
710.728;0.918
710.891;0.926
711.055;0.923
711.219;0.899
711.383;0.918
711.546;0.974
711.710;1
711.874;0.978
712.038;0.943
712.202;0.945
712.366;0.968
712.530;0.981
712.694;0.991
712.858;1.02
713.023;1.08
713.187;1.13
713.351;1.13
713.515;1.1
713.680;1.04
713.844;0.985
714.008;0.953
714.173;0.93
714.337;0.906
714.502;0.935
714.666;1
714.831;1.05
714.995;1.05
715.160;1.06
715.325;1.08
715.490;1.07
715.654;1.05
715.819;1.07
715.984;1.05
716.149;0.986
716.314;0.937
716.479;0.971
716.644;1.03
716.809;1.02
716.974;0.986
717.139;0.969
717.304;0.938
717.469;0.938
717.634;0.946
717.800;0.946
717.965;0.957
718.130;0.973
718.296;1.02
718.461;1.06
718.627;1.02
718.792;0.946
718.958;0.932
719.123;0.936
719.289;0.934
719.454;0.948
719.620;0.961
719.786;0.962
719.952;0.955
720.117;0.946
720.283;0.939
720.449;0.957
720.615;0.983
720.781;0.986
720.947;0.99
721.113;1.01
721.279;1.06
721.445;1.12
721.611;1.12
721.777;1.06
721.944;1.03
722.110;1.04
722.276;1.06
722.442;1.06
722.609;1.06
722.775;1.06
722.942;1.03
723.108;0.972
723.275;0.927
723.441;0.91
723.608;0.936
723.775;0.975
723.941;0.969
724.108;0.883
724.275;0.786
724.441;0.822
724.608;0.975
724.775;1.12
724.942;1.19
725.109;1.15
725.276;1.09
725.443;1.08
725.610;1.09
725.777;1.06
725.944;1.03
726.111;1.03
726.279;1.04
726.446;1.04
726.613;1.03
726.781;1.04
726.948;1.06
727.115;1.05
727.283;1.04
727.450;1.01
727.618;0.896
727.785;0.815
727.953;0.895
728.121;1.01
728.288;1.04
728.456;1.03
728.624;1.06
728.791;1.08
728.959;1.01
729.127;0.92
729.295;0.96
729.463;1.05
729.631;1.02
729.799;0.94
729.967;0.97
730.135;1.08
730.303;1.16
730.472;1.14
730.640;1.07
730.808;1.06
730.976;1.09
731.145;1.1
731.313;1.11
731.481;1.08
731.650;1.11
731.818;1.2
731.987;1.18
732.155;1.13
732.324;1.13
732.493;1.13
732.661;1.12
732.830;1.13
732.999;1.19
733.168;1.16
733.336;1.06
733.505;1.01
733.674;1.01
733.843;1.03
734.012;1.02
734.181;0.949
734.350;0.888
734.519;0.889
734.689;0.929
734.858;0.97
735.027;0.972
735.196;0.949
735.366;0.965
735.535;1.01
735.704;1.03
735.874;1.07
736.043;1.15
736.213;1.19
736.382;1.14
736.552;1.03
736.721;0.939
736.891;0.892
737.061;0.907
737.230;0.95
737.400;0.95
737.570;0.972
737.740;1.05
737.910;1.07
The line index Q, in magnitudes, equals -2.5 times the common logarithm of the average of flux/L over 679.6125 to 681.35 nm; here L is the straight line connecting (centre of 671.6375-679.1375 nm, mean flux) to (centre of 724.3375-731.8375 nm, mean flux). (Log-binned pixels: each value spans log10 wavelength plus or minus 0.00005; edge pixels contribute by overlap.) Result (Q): 0.18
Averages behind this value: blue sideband 0.742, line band 0.652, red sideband 1.04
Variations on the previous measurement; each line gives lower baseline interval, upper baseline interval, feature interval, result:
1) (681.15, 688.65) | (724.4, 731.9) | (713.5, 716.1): -0.07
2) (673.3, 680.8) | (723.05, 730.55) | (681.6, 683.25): 0.24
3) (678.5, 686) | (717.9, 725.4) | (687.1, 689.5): -0.14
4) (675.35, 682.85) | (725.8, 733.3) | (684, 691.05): -0.12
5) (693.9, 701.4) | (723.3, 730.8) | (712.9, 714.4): -0.11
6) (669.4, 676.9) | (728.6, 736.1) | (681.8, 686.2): 0.08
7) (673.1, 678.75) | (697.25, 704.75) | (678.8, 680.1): 0.08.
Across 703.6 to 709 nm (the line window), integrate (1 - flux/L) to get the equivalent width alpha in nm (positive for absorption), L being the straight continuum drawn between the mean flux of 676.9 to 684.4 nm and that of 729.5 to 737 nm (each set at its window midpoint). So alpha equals -0.41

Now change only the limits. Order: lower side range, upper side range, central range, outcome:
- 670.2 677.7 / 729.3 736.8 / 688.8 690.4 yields -0.14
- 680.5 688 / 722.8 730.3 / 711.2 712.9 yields -0.10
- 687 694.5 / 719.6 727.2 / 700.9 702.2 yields 0.04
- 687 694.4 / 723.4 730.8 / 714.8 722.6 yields -0.21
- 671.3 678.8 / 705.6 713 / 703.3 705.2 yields -0.17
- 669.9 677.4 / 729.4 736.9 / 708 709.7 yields -0.05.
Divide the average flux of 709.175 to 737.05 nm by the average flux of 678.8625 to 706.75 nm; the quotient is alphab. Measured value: 1.23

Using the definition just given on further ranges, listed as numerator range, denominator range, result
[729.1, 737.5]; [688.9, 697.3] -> 1.24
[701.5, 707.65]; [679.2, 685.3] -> 1.34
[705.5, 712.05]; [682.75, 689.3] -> 1.14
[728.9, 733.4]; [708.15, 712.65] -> 1.15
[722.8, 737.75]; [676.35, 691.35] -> 1.33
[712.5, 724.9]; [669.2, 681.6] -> 1.39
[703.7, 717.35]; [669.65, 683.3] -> 1.37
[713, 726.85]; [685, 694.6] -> 1.18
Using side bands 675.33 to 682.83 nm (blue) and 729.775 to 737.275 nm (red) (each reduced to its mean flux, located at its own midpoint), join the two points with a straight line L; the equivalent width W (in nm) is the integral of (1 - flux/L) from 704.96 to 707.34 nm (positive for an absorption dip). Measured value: -0.072 nm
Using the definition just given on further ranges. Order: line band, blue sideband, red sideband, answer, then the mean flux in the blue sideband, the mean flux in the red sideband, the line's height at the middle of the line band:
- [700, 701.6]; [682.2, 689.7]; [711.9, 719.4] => -0.07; 0.807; 0.999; 0.903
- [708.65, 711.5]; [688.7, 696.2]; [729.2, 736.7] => 0.00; 0.842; 1.06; 0.936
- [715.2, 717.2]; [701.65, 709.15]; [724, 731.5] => -0.10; 0.924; 1.03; 0.973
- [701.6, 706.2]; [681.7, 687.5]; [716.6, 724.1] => -0.17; 0.763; 0.989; 0.885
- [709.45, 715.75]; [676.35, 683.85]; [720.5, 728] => -0.39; 0.693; 1.01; 0.929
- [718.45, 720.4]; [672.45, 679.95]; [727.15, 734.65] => 0.04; 0.739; 1.04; 0.98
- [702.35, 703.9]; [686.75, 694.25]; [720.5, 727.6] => 0.02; 0.856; 1.02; 0.918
